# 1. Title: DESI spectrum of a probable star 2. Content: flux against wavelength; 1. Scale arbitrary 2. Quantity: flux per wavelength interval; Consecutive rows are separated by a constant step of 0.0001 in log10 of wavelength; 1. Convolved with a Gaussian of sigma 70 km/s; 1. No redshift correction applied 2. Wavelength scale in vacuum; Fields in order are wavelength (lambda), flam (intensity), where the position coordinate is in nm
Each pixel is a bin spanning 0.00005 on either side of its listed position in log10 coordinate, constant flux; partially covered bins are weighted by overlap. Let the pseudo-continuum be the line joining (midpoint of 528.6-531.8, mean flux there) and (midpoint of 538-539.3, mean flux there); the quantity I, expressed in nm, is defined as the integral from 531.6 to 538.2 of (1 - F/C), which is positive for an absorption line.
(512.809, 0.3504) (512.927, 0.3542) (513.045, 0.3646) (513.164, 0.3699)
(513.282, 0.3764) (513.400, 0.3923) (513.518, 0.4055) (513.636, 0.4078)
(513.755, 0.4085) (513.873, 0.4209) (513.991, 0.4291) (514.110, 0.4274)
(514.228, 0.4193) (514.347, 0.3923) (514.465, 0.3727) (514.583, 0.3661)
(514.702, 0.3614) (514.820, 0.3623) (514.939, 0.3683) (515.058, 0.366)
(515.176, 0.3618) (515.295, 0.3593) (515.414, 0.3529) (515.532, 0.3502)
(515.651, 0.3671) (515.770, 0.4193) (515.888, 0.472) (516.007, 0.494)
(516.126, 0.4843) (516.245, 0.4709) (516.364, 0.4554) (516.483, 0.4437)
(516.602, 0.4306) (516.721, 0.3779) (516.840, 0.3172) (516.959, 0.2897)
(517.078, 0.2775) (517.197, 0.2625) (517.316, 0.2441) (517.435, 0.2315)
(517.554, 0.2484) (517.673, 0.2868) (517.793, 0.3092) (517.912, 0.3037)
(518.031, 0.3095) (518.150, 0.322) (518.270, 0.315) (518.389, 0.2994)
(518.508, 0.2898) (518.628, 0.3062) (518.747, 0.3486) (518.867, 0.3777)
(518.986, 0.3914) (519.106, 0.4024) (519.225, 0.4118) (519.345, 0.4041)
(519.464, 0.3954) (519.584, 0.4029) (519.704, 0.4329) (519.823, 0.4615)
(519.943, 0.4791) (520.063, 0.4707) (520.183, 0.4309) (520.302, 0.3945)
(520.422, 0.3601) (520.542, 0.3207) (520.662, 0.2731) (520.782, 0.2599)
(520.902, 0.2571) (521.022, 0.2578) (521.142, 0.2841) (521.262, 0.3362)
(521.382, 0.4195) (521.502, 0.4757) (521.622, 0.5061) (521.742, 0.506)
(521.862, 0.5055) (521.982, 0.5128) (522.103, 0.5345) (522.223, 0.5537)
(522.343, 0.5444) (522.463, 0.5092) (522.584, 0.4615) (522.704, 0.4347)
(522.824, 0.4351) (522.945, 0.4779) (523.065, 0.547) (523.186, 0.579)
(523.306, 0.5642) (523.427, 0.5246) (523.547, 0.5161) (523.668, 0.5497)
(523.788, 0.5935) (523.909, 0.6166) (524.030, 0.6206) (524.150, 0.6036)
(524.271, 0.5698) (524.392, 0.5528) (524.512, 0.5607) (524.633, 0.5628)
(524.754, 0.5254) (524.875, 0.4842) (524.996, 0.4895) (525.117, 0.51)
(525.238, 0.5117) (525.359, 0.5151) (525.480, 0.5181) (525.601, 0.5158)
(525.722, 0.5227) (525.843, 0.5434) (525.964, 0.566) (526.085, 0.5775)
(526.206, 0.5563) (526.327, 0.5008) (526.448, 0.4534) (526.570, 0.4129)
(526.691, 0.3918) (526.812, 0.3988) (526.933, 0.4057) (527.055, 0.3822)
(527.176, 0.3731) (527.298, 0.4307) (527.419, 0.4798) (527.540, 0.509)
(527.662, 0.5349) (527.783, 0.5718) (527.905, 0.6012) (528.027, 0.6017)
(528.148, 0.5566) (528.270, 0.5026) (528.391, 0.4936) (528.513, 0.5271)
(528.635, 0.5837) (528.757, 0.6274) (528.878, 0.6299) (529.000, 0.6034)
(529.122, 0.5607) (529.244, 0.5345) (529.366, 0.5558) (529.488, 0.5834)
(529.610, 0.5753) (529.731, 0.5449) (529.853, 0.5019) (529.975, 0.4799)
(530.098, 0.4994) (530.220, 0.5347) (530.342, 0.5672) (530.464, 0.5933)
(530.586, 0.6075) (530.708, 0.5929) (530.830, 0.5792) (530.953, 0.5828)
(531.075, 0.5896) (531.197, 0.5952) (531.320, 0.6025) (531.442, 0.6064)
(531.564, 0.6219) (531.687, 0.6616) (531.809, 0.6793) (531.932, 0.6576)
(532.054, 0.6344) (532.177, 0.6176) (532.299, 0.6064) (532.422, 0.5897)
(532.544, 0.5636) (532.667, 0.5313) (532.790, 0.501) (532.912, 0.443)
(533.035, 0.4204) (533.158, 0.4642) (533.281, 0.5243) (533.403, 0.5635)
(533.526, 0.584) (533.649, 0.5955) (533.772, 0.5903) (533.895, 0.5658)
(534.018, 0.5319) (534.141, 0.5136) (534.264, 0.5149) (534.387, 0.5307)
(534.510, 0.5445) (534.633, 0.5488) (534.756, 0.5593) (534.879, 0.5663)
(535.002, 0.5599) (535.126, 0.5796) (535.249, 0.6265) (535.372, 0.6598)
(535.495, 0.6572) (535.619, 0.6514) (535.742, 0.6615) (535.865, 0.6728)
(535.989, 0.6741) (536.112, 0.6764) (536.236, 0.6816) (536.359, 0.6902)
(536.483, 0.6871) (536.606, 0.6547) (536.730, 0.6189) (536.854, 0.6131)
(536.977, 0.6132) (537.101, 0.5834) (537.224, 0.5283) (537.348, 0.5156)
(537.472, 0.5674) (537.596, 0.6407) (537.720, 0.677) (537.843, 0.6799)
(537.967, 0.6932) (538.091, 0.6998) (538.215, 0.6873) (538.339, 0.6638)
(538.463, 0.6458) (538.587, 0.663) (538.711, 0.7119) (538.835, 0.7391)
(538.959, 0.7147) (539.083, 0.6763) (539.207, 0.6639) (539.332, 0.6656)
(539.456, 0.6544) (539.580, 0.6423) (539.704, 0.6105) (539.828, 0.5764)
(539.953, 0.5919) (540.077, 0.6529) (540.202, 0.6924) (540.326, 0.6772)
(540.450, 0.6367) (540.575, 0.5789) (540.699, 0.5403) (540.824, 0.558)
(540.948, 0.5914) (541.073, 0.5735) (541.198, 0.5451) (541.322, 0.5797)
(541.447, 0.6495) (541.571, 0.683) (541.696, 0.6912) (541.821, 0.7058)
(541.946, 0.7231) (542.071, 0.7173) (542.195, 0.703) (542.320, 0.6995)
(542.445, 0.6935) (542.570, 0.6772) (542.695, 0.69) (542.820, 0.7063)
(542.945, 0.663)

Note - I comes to 0.42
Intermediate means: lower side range 0.579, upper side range 0.686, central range 0.598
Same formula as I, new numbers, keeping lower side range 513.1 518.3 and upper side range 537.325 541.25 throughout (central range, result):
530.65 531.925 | -0.15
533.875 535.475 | 0.06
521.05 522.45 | -0.09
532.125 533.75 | 0.08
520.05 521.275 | 0.29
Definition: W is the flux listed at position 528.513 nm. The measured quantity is 0.5271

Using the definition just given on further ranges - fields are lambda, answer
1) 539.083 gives 0.6763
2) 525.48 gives 0.5181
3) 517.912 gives 0.3037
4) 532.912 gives 0.443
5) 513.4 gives 0.3923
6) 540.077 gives 0.6529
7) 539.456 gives 0.6544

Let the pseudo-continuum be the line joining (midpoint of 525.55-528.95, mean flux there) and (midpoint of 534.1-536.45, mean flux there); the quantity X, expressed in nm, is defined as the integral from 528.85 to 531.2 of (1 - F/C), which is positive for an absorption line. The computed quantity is -0.08 nm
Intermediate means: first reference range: 0.509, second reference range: 0.611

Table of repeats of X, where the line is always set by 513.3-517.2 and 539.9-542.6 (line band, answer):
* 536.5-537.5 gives 0.017 nm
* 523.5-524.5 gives -0.212 nm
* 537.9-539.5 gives -0.167 nm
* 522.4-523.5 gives -0.088 nm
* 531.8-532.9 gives -0.059 nm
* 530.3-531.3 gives -0.086 nm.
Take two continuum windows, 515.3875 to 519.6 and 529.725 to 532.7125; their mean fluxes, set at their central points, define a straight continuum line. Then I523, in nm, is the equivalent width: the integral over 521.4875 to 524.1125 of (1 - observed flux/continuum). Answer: -0.48 nm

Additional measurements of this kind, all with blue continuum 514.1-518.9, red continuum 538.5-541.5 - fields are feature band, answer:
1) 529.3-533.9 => -0.31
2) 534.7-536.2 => -0.13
